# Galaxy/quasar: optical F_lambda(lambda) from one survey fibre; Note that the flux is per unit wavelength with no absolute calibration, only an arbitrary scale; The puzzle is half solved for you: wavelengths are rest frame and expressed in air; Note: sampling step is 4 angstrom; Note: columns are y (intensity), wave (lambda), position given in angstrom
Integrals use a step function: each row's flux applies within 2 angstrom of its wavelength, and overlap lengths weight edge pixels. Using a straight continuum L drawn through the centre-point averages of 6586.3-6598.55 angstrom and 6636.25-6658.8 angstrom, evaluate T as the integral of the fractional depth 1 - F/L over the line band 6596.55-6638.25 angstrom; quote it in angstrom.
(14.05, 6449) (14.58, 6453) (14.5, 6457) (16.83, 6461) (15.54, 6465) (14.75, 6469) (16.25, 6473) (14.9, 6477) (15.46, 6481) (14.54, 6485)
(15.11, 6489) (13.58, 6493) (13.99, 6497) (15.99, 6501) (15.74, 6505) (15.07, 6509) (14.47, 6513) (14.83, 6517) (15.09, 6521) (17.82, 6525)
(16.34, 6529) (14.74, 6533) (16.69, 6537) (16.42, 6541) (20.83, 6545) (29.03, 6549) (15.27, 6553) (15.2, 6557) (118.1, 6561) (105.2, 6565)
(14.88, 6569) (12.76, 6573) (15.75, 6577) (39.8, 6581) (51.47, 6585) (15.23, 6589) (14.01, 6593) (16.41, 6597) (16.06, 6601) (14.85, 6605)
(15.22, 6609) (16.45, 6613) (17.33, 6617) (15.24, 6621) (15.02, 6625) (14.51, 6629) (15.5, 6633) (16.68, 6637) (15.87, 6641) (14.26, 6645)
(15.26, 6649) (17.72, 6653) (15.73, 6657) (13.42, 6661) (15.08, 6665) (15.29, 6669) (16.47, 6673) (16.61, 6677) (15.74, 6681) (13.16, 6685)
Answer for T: 2.29 angstrom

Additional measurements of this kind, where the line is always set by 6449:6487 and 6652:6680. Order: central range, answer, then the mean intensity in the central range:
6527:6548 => -3.0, 17.6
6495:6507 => 0.0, 15.2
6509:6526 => 0.0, 15.4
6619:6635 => 0.5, 15.1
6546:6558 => -3.8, 20.3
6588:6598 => 0.3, 15.1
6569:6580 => -0.9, 16.7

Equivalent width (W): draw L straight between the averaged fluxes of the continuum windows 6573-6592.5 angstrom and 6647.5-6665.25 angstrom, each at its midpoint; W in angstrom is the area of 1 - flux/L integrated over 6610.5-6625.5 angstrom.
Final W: 3.9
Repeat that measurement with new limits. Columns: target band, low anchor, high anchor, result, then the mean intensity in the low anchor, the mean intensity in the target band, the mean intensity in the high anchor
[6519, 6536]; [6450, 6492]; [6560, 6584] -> 8.90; 15.2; 16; 48.3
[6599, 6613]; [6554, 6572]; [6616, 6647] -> 6.98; 57.9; 15.5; 15.5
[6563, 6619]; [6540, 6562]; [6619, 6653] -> -0.82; 32.9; 26.1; 15.4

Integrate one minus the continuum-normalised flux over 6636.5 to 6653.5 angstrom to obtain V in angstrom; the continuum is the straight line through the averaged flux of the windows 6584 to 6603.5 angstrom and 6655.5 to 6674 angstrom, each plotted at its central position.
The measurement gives 1.0 angstrom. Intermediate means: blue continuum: 21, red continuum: 15.1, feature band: 15.7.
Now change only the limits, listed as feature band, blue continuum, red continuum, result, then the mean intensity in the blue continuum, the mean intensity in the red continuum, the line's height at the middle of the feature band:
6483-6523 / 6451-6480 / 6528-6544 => 2.6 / 15.3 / 16.3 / 15.9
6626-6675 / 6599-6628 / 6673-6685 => 0.7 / 15.7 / 15.7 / 15.7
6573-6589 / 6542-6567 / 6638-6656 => 3.6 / 49.2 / 15.8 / 39.7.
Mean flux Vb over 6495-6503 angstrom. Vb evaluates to 15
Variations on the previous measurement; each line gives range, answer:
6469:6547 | 15.7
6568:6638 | 18.8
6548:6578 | 42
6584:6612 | 19.2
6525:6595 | 30.9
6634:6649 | 15.6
